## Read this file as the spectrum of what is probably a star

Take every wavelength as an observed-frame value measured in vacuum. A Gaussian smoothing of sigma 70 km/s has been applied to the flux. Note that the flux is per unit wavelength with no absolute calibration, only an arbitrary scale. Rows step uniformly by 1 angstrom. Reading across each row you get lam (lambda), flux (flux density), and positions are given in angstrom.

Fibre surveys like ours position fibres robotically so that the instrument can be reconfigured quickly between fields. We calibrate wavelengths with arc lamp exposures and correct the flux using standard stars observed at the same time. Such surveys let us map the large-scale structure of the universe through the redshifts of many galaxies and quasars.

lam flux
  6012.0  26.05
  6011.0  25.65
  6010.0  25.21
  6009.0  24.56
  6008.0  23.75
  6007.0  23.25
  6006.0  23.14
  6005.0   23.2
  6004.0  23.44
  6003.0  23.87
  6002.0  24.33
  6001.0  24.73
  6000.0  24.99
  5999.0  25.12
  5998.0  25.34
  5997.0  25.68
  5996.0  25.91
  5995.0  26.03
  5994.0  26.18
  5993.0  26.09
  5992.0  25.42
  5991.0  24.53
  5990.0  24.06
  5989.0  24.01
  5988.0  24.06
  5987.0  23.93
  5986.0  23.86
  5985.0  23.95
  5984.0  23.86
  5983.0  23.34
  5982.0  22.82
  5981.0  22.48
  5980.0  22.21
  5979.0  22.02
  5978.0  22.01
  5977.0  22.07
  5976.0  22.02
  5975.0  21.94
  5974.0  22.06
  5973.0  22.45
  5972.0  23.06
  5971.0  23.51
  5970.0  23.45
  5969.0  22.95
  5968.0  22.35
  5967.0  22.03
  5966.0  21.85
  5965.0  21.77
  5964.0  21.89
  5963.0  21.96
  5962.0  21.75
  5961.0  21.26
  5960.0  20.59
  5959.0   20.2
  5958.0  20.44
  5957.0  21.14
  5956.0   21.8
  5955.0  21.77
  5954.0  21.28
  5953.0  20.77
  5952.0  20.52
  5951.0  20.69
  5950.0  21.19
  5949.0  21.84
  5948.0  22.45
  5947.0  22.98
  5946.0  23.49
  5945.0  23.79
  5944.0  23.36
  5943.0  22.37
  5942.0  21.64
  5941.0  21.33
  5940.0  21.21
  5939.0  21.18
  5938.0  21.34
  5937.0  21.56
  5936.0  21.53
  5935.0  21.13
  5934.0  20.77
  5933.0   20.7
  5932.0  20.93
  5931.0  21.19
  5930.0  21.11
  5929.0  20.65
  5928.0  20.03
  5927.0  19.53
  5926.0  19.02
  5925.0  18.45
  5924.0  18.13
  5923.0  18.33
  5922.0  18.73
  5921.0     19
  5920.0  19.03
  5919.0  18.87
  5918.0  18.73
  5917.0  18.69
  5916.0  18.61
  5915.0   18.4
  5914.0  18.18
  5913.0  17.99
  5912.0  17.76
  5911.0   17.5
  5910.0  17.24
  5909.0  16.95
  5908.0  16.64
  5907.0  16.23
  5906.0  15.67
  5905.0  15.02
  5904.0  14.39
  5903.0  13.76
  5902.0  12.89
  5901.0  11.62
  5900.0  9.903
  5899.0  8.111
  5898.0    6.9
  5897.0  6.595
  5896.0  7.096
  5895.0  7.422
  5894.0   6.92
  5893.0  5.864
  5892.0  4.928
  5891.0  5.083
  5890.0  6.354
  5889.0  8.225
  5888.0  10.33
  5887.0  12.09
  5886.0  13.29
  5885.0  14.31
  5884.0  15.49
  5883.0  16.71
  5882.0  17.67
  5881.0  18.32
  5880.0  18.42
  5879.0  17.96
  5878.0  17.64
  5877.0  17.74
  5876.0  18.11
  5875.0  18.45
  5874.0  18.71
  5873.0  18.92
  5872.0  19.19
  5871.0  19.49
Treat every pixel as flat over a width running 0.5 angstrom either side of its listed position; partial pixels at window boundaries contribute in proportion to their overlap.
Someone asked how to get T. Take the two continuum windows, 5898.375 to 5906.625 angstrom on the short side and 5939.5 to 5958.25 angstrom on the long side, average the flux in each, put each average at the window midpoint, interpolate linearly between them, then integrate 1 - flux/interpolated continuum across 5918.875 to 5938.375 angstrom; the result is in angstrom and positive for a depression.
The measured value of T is -2.44 angstrom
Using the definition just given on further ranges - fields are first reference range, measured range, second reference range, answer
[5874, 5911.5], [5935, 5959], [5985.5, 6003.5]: -3.0 angstrom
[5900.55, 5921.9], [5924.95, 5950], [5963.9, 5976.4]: -2.6 angstrom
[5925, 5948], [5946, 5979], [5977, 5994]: 1.1 angstrom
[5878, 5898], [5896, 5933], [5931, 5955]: -0.3 angstrom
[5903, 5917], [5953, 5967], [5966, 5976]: 0.1 angstrom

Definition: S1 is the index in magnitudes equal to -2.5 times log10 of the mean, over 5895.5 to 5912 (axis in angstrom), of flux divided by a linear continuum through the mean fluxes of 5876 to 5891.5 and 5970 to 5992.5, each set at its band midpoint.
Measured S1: 0.23 mag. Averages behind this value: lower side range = 14.1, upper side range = 23.2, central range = 13.1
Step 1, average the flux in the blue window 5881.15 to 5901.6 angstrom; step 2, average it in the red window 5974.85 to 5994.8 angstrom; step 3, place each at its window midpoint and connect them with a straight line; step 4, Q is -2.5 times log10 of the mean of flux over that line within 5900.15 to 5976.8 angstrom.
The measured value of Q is -0.21 mag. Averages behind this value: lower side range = 9.91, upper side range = 23.6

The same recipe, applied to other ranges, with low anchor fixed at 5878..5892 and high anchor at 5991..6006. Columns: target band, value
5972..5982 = 0.02 mag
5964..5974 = -0.03 mag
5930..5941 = -0.15 mag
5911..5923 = -0.12 mag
